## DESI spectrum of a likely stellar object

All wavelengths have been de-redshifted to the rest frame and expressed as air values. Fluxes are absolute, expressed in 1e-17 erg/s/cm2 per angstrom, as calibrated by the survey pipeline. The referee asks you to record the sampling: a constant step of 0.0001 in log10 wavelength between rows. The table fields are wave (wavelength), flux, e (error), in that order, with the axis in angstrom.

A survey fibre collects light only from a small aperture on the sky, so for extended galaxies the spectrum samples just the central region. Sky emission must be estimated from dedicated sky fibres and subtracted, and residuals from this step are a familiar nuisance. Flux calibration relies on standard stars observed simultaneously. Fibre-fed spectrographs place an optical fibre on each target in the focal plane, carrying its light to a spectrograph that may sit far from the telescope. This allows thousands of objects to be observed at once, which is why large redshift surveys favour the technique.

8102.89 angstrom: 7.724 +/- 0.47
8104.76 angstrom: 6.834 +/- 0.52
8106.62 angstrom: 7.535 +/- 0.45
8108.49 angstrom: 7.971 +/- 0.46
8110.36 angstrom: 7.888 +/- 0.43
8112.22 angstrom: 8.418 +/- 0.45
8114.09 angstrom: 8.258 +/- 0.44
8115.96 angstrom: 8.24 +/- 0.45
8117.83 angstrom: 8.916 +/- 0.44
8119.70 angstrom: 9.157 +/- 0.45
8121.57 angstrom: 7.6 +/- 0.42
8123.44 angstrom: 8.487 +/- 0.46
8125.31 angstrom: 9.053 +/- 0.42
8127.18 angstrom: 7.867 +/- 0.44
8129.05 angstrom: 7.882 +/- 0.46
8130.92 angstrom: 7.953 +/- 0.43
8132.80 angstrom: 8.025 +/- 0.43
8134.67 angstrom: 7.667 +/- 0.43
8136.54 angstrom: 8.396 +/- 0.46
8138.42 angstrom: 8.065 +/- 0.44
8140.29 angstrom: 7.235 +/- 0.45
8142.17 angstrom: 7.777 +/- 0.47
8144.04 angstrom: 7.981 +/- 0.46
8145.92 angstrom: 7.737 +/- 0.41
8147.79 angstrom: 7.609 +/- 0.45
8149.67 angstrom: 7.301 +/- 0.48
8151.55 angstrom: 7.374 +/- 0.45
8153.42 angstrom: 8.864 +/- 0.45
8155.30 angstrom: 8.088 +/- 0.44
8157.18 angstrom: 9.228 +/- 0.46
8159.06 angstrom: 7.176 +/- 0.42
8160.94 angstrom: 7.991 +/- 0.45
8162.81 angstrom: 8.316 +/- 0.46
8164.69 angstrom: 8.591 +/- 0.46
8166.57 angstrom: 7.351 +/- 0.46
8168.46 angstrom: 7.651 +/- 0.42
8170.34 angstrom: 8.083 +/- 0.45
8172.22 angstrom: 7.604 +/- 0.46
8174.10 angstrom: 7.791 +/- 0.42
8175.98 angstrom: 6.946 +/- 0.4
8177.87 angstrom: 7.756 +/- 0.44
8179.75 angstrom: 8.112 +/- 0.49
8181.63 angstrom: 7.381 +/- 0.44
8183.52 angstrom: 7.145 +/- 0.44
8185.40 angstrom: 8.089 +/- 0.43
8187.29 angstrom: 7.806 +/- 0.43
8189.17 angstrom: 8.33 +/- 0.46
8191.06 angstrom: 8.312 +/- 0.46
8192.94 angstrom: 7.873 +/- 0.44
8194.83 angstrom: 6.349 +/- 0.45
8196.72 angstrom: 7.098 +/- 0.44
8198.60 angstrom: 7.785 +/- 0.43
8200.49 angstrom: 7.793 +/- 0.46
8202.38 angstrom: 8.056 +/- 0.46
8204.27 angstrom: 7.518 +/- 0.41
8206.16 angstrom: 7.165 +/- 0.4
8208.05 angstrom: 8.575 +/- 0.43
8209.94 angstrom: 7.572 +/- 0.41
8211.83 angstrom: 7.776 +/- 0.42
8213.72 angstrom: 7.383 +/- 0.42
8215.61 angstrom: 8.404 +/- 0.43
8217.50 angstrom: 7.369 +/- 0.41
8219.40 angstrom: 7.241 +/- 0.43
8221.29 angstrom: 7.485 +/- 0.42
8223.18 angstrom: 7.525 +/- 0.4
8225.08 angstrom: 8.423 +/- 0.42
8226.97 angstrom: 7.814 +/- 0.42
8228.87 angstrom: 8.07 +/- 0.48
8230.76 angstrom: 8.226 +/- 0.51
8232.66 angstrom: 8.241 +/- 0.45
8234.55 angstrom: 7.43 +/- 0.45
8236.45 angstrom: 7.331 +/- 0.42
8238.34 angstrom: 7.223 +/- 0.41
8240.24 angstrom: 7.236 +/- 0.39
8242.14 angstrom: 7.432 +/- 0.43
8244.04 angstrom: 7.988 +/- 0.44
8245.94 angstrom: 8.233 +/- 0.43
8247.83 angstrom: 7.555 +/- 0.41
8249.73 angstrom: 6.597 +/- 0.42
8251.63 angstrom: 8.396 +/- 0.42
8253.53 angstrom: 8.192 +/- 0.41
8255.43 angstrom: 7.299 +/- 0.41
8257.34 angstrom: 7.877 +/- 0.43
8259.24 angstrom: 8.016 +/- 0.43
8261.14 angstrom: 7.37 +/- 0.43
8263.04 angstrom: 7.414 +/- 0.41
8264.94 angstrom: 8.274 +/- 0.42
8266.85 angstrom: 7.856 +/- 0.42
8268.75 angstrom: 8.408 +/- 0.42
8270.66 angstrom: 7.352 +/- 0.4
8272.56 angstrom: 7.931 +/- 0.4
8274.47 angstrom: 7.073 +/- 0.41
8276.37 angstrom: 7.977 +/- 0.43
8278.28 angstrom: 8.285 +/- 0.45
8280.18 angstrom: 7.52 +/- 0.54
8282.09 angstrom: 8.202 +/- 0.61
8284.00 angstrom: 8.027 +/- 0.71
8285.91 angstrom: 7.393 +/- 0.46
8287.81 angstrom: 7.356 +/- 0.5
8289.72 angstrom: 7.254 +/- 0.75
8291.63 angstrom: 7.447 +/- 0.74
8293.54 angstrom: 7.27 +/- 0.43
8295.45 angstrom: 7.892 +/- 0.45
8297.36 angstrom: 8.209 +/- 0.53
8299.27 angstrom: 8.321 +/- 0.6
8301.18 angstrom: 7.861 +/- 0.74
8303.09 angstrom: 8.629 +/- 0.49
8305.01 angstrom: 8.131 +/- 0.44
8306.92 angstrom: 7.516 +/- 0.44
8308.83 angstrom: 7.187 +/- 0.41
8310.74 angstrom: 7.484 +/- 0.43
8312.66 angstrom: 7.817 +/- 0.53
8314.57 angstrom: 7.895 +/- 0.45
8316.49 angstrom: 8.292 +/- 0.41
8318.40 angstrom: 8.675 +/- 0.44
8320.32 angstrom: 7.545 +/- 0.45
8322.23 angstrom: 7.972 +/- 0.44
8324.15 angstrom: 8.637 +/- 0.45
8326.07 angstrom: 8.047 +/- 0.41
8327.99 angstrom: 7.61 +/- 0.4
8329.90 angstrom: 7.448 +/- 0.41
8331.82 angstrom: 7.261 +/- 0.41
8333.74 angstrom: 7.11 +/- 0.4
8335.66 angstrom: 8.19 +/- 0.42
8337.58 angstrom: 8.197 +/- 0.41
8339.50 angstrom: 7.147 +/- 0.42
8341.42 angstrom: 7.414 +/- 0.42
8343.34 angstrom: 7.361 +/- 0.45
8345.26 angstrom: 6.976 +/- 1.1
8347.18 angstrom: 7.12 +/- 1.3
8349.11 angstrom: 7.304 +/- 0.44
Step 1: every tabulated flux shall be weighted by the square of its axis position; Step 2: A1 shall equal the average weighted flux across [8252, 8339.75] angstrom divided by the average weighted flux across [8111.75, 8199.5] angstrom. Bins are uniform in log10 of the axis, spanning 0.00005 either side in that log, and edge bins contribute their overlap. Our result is 1.02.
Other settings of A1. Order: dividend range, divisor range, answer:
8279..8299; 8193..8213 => 1.04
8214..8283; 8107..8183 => 1.00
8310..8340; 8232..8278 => 1.04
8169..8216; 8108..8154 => 0.97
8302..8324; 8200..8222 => 1.06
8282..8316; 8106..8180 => 1.01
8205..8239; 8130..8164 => 0.99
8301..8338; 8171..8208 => 1.06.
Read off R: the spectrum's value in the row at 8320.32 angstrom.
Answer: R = 7.545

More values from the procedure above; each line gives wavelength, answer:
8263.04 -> 7.414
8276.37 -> 7.977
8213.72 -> 7.383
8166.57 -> 7.351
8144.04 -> 7.981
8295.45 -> 7.892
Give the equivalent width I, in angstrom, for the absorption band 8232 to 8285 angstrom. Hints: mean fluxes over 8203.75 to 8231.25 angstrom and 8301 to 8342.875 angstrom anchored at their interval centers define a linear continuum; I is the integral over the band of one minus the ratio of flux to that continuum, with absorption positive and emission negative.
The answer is 0.32 angstrom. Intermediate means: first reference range 7.77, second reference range 7.81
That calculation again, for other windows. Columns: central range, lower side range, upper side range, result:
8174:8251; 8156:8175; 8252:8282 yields 2.25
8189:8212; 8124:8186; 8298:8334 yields 0.58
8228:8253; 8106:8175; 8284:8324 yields 0.67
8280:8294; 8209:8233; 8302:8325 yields 0.63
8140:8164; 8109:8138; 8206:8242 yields 0.51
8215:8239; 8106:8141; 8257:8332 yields 0.61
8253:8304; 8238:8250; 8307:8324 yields -0.68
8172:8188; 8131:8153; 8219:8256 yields 0.26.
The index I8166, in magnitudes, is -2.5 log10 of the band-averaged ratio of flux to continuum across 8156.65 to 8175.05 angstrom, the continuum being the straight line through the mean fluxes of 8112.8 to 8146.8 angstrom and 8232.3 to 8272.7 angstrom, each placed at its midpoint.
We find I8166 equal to 0.01 mag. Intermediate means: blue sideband 8.13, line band 7.95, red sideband 7.7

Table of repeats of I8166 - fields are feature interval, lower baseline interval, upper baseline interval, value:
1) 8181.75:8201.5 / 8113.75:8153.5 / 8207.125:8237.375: 0.034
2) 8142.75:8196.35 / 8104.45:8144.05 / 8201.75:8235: 0.019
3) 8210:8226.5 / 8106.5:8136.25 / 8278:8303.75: 0.039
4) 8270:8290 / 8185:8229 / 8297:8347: 0.011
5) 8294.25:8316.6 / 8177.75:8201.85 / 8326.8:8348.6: -0.059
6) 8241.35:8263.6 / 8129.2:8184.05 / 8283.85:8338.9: 0.016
